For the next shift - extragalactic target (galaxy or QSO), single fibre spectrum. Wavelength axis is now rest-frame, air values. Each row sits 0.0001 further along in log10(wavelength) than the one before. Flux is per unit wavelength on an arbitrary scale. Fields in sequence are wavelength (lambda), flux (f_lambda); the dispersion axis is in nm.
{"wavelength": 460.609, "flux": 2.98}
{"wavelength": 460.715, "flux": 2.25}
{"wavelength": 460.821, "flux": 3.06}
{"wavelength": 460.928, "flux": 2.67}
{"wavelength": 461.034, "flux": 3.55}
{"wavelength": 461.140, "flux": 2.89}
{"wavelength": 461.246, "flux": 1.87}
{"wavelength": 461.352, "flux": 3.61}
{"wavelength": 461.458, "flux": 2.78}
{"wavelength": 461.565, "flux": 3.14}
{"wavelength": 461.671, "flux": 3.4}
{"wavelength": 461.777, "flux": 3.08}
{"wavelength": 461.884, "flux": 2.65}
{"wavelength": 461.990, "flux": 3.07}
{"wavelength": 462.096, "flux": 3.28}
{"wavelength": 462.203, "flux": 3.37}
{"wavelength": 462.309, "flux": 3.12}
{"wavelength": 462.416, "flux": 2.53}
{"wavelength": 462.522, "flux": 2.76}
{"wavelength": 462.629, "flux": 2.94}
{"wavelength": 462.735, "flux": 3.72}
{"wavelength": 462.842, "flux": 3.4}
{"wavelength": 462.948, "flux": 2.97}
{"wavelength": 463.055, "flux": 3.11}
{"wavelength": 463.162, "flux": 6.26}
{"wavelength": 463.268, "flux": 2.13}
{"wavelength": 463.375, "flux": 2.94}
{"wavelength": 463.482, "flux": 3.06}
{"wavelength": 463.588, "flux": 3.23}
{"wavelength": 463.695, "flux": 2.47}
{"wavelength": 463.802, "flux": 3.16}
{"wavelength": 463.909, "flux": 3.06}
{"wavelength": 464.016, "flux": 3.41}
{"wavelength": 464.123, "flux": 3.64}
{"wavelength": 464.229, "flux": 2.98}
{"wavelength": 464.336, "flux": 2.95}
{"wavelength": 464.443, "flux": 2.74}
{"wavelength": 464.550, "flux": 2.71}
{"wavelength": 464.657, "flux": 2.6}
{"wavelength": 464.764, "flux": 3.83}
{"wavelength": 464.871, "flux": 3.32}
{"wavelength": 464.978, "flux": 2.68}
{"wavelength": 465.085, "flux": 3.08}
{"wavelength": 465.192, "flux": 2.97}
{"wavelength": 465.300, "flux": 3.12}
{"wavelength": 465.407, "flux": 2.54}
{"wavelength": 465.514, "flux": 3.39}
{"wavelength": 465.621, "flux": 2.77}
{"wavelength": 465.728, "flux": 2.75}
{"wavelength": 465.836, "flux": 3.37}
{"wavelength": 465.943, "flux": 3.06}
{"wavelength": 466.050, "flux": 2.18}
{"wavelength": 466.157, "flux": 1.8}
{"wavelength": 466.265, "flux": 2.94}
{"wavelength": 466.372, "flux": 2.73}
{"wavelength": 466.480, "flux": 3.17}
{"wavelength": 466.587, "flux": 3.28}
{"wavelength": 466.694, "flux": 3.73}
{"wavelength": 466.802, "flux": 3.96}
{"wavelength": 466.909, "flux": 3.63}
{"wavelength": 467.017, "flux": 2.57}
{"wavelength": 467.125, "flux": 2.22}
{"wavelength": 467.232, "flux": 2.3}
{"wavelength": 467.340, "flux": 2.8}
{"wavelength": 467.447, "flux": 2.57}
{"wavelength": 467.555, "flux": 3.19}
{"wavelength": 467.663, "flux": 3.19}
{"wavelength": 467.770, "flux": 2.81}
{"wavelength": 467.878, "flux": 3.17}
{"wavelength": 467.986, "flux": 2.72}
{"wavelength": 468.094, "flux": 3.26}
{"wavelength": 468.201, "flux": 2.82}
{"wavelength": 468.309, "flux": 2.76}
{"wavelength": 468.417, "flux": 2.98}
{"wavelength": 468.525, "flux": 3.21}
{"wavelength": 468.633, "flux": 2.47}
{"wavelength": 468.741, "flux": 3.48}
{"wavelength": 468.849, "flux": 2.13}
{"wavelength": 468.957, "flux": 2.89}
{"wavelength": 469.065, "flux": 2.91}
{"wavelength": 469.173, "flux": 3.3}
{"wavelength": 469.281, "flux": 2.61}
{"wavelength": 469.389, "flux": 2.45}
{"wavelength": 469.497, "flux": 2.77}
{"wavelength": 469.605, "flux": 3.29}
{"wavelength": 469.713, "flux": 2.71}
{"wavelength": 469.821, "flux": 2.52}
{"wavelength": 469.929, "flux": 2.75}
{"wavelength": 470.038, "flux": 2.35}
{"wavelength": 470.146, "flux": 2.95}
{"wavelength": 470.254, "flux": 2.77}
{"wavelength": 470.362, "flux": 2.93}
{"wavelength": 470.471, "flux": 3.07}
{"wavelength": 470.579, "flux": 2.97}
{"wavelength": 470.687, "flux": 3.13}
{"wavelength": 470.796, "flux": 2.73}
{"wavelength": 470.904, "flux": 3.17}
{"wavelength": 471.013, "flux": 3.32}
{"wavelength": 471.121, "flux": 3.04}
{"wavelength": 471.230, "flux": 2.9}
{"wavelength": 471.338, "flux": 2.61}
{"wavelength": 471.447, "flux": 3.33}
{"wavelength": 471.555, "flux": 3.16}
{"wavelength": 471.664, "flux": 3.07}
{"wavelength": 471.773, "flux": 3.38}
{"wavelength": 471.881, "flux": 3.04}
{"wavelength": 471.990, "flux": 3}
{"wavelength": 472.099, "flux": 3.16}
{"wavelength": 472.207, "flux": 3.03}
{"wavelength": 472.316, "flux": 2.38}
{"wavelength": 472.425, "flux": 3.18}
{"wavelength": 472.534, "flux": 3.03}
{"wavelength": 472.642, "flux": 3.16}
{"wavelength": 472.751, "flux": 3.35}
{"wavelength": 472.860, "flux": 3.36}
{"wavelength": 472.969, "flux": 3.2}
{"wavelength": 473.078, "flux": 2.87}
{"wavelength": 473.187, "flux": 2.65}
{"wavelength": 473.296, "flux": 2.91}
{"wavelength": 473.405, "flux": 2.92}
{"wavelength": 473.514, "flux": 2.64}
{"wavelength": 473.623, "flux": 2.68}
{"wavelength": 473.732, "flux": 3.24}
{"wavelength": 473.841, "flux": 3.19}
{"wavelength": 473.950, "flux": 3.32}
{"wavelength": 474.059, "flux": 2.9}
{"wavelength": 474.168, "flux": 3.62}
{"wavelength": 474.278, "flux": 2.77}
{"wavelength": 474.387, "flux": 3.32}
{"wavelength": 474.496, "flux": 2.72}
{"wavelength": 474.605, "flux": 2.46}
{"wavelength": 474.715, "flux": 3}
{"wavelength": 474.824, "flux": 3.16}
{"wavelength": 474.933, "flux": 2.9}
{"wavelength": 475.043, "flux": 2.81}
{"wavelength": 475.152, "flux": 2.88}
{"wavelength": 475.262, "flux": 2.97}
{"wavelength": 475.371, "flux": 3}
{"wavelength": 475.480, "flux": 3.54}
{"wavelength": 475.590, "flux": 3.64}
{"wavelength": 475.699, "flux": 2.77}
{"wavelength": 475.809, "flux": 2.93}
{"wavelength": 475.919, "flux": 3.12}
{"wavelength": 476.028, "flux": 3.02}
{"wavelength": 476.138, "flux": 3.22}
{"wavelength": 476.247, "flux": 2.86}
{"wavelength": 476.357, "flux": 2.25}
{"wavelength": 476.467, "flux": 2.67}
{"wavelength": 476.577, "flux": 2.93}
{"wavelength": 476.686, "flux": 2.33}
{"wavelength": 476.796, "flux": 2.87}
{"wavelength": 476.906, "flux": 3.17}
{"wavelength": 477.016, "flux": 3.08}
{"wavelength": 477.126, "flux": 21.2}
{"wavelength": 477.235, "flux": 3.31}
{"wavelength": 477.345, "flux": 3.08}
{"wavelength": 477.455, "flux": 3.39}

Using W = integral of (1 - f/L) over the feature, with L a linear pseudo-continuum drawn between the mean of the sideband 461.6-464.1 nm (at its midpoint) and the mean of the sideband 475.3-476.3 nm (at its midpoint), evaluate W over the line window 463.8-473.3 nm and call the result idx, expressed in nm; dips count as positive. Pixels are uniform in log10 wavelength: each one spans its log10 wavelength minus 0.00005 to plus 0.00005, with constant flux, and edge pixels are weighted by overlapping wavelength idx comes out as 0.59 nm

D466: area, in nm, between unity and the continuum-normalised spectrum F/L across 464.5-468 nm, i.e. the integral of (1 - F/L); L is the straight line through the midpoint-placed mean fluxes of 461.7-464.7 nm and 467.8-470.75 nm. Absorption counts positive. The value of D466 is 0.05 nm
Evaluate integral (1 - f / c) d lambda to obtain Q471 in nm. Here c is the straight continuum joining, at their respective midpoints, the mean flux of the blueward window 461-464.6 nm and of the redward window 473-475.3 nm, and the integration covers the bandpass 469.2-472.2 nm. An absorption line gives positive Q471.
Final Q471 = 0.06 nm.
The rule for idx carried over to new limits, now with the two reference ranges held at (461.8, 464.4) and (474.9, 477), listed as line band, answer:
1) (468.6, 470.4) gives 0.16 nm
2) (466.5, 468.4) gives 0.06 nm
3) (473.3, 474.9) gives -0.01 nm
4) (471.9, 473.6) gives 0.01 nm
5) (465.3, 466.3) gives 0.11 nm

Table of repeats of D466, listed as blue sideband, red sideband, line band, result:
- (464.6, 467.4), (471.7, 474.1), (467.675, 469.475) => 0.06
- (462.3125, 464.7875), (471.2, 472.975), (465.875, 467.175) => 0.07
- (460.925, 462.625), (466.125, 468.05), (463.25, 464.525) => -0.01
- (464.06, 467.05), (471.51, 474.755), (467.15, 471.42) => 0.21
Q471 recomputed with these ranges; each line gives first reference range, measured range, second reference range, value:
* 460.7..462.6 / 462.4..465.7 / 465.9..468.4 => -0.20 nm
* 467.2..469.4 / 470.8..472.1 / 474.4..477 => -0.08 nm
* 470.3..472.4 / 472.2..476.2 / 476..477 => -0.16 nm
